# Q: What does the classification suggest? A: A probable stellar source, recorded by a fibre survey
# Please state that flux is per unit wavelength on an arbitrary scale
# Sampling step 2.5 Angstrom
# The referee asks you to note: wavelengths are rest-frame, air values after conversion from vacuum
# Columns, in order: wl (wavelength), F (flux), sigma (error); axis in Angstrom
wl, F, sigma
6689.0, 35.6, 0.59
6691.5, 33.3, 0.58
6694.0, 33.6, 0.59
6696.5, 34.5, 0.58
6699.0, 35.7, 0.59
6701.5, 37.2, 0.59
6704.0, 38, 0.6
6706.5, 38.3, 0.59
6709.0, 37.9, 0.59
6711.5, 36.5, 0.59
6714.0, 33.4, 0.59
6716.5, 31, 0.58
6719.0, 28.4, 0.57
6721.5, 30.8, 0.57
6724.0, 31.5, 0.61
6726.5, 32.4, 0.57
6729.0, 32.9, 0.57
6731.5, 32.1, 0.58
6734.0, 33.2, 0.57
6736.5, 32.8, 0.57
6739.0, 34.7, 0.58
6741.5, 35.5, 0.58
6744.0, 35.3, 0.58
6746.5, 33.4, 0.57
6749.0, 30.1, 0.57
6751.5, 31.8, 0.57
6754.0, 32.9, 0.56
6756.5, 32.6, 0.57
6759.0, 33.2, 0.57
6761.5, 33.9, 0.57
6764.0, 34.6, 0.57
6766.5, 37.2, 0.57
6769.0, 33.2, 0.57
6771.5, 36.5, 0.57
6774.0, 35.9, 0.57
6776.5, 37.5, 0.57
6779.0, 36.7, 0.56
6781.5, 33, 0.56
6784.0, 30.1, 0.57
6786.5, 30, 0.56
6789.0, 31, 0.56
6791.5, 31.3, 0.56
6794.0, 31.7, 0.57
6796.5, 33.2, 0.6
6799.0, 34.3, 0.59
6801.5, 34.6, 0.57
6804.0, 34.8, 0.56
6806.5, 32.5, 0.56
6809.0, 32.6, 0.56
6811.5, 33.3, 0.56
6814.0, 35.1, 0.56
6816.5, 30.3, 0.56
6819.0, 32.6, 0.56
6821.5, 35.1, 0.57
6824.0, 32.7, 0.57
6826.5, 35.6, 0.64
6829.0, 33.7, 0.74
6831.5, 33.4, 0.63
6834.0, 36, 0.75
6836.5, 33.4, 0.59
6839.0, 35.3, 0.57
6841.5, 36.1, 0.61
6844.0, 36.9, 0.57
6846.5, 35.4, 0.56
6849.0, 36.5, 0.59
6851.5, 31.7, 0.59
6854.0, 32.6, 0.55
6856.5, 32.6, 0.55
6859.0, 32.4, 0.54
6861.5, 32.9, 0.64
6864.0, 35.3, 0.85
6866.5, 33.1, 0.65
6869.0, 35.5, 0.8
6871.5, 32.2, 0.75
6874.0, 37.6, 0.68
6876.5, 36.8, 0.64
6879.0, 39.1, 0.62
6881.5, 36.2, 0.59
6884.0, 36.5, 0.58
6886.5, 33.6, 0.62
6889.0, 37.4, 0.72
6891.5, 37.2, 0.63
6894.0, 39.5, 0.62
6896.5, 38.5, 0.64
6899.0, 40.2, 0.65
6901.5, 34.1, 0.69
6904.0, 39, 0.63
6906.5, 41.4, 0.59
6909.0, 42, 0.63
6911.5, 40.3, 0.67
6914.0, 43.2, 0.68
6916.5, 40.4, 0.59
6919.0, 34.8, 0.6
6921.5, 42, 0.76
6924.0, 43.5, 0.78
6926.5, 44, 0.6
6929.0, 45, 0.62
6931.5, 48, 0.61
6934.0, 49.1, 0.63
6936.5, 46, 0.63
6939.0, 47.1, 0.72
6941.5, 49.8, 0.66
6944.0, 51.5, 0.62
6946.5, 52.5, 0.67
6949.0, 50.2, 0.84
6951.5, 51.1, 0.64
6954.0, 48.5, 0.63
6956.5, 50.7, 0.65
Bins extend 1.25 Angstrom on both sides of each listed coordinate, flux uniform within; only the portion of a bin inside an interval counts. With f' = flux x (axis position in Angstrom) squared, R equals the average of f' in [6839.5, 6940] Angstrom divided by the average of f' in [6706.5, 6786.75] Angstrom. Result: 1.19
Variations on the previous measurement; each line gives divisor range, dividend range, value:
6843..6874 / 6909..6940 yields 1.30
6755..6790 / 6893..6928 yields 1.23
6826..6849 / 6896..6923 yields 1.15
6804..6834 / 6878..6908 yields 1.15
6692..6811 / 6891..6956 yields 1.37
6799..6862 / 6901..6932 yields 1.25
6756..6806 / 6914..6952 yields 1.43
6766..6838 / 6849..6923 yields 1.12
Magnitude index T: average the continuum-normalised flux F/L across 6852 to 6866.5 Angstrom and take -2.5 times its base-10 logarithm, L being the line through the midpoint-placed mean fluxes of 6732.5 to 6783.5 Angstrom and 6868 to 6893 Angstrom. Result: 0.09 mag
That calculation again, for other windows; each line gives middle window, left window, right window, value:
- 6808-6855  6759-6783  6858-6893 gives 0.04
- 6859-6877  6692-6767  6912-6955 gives 0.22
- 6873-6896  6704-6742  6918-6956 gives 0.18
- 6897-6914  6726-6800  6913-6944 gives 0.09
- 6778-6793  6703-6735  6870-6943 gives 0.13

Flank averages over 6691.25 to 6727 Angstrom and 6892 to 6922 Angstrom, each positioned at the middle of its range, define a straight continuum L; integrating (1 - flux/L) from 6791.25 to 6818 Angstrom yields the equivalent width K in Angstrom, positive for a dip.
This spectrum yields 2.7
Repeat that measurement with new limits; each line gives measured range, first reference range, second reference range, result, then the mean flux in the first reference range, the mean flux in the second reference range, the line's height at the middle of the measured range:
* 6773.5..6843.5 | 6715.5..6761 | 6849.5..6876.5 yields -0.8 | 32.5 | 33.8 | 33.2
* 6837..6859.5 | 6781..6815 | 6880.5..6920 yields 0.7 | 32.7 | 38.4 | 35.5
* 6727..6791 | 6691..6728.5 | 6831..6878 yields 1.4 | 34.2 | 34.6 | 34.3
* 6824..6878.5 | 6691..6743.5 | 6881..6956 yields 7.3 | 34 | 42.9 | 39.9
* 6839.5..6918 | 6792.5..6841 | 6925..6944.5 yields 8.1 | 33.7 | 47.4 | 40.9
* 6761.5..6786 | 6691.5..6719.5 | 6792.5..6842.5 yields -0.3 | 35.1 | 33.8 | 34.3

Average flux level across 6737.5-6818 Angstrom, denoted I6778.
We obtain 33.5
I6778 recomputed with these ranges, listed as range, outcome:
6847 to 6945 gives 39.1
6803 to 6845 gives 34.1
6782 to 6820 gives 32.5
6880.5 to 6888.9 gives 35.7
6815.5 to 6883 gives 34.5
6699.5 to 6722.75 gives 34.6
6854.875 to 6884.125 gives 34.9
